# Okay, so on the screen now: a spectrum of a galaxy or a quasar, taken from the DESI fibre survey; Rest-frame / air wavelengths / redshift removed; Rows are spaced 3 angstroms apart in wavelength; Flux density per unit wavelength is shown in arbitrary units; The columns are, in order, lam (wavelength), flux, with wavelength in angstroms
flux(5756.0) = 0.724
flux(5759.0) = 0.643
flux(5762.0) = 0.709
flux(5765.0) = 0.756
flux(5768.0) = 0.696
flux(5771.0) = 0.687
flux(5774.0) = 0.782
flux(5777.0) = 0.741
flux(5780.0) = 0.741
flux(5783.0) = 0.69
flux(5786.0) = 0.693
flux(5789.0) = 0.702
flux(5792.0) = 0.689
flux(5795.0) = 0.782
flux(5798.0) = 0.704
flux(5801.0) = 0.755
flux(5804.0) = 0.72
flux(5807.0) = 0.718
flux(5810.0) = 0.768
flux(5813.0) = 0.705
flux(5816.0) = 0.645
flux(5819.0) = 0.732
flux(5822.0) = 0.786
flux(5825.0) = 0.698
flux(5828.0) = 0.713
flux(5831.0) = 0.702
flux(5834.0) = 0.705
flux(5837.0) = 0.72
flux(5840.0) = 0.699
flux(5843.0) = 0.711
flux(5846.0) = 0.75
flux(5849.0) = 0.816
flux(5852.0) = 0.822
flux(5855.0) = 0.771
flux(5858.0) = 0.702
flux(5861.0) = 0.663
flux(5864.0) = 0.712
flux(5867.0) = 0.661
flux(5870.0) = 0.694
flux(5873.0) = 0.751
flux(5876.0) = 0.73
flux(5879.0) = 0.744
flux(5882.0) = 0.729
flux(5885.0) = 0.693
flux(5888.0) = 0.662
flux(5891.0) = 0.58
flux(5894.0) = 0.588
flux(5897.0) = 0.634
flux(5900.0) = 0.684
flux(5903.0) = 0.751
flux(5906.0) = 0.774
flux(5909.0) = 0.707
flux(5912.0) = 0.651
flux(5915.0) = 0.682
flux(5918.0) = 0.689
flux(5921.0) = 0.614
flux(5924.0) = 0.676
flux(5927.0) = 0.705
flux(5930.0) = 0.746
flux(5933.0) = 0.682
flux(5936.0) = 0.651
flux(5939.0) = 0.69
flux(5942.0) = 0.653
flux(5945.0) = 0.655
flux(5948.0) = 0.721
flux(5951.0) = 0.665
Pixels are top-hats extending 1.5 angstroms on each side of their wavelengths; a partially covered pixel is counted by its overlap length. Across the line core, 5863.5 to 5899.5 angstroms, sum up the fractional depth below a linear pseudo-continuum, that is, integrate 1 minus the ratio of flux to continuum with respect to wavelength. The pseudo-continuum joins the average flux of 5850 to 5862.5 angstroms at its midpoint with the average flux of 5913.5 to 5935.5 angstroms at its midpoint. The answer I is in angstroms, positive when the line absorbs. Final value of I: 2.0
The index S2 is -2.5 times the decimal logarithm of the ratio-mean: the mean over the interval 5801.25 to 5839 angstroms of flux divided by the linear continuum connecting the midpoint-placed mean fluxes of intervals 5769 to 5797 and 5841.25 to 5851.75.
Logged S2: 0.042 mag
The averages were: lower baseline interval 0.722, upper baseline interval 0.765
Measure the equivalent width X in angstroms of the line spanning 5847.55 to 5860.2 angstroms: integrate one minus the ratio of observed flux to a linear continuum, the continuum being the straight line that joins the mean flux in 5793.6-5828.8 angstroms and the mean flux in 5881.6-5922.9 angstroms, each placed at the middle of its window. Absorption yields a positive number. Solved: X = -1.25 angstroms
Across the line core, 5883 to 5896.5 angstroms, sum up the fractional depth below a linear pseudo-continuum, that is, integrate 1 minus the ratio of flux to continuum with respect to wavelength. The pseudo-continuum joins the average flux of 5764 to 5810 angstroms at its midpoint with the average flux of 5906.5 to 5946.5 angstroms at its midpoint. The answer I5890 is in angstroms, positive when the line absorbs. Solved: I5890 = 1.11 angstroms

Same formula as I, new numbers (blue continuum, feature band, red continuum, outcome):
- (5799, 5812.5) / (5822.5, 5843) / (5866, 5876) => 0.4 angstroms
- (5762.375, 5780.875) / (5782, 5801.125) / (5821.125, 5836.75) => 0.3 angstroms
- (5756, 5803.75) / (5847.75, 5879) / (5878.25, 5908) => -1.8 angstroms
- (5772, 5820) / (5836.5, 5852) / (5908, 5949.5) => -0.9 angstroms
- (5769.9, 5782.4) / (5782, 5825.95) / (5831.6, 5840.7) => 0.2 angstroms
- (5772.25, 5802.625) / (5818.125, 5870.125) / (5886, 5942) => -1.6 angstroms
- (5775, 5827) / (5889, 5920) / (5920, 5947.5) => 0.6 angstroms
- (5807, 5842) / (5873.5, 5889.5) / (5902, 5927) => -0.3 angstroms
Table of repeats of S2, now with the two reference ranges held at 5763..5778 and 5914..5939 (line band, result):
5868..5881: -0.04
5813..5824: 0.00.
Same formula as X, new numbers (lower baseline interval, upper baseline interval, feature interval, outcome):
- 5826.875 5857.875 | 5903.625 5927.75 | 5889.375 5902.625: 1.3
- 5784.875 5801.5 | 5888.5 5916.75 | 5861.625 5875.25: -0.3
